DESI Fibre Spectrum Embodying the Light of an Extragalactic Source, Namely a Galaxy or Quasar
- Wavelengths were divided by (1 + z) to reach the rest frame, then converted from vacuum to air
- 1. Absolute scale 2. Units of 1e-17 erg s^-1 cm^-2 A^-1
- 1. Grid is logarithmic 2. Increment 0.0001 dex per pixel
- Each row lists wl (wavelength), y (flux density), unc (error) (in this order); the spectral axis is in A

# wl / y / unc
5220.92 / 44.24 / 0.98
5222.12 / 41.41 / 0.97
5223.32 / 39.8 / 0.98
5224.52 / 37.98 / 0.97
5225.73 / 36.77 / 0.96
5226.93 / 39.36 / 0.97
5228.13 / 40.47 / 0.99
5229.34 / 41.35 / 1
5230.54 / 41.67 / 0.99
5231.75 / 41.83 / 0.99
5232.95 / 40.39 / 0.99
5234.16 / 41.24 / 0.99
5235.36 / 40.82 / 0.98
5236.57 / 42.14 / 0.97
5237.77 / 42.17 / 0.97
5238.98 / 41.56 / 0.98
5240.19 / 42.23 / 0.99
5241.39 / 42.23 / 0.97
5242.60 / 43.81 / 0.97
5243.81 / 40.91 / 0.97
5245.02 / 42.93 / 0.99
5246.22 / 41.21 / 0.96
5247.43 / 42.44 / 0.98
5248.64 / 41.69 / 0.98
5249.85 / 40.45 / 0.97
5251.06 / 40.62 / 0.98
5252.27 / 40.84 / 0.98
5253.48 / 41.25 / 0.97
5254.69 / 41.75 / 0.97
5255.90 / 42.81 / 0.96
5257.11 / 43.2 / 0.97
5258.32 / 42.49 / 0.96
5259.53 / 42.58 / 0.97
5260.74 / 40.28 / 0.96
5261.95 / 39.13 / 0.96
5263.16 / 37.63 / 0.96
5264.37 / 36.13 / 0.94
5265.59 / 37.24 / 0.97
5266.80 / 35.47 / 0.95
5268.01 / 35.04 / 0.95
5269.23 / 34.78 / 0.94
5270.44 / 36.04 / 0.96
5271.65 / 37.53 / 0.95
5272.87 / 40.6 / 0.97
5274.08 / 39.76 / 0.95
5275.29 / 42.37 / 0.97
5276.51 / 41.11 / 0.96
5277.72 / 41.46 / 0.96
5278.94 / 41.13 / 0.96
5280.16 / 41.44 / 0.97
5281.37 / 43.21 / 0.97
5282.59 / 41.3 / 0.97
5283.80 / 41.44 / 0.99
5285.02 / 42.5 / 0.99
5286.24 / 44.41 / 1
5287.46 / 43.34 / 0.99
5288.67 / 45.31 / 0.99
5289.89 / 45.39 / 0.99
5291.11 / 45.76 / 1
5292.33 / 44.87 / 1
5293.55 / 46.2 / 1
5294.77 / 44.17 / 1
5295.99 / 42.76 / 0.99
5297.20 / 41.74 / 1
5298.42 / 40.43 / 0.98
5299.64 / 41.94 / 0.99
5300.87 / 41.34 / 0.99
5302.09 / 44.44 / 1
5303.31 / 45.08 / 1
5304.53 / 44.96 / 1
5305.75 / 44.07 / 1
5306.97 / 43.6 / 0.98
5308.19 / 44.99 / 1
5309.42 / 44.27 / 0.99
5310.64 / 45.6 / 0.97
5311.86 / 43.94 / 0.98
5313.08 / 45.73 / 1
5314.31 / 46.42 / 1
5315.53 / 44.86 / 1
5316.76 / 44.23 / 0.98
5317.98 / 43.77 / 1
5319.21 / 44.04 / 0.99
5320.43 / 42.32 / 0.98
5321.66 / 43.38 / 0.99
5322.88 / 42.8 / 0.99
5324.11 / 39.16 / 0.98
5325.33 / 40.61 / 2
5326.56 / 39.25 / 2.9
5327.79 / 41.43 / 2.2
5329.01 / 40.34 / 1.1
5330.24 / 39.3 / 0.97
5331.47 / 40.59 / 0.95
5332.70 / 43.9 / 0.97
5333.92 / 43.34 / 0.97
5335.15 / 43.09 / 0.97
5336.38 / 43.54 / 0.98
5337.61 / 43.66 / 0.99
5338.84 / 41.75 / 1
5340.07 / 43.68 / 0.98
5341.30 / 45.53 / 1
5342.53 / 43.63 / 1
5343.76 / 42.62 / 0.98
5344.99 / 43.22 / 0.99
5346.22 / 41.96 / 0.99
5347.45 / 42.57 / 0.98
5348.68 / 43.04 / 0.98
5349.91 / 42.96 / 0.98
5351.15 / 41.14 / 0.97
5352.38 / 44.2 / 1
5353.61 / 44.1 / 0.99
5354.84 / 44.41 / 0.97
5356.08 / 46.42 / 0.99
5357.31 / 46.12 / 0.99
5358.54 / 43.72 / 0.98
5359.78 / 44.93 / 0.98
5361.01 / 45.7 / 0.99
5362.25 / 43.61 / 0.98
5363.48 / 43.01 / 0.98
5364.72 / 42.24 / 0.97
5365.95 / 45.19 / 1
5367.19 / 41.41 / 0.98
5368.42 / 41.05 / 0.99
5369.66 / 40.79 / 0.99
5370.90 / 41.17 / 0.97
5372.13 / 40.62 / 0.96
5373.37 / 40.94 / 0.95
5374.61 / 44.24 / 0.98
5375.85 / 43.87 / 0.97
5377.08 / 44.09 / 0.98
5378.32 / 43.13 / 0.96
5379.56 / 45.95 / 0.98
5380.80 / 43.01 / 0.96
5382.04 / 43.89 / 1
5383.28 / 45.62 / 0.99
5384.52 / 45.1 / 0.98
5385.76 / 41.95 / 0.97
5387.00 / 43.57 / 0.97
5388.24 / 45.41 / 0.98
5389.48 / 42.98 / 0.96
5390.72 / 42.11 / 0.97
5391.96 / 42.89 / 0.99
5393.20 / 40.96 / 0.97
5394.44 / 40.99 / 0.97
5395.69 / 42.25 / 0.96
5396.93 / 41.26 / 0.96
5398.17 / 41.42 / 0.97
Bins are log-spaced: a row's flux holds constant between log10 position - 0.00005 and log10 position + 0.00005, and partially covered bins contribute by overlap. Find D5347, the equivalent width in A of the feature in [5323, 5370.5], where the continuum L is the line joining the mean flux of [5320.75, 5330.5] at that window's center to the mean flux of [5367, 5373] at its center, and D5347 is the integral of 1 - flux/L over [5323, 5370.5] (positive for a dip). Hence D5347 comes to -2.2 A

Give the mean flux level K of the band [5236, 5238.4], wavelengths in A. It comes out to 42.2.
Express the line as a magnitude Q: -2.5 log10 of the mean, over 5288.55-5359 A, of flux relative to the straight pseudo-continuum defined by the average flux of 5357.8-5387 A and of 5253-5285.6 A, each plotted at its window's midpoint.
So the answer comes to -0.04 mag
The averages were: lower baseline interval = 40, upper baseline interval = 43.3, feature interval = 43.4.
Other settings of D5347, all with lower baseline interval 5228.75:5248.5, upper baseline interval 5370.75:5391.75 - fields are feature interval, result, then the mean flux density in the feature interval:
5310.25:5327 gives -0.2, 43.3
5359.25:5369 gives 0.0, 43.4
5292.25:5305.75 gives -0.3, 43.4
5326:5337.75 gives 0.3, 41.8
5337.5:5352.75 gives 0.0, 43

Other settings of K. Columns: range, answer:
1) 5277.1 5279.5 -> 41.3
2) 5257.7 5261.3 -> 41.8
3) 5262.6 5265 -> 36.8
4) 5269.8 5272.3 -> 36.8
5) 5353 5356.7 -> 45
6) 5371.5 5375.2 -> 41.9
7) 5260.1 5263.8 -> 39.1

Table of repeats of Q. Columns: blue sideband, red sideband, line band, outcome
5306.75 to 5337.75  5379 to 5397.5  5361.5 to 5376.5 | 0.02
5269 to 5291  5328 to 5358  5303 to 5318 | -0.06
